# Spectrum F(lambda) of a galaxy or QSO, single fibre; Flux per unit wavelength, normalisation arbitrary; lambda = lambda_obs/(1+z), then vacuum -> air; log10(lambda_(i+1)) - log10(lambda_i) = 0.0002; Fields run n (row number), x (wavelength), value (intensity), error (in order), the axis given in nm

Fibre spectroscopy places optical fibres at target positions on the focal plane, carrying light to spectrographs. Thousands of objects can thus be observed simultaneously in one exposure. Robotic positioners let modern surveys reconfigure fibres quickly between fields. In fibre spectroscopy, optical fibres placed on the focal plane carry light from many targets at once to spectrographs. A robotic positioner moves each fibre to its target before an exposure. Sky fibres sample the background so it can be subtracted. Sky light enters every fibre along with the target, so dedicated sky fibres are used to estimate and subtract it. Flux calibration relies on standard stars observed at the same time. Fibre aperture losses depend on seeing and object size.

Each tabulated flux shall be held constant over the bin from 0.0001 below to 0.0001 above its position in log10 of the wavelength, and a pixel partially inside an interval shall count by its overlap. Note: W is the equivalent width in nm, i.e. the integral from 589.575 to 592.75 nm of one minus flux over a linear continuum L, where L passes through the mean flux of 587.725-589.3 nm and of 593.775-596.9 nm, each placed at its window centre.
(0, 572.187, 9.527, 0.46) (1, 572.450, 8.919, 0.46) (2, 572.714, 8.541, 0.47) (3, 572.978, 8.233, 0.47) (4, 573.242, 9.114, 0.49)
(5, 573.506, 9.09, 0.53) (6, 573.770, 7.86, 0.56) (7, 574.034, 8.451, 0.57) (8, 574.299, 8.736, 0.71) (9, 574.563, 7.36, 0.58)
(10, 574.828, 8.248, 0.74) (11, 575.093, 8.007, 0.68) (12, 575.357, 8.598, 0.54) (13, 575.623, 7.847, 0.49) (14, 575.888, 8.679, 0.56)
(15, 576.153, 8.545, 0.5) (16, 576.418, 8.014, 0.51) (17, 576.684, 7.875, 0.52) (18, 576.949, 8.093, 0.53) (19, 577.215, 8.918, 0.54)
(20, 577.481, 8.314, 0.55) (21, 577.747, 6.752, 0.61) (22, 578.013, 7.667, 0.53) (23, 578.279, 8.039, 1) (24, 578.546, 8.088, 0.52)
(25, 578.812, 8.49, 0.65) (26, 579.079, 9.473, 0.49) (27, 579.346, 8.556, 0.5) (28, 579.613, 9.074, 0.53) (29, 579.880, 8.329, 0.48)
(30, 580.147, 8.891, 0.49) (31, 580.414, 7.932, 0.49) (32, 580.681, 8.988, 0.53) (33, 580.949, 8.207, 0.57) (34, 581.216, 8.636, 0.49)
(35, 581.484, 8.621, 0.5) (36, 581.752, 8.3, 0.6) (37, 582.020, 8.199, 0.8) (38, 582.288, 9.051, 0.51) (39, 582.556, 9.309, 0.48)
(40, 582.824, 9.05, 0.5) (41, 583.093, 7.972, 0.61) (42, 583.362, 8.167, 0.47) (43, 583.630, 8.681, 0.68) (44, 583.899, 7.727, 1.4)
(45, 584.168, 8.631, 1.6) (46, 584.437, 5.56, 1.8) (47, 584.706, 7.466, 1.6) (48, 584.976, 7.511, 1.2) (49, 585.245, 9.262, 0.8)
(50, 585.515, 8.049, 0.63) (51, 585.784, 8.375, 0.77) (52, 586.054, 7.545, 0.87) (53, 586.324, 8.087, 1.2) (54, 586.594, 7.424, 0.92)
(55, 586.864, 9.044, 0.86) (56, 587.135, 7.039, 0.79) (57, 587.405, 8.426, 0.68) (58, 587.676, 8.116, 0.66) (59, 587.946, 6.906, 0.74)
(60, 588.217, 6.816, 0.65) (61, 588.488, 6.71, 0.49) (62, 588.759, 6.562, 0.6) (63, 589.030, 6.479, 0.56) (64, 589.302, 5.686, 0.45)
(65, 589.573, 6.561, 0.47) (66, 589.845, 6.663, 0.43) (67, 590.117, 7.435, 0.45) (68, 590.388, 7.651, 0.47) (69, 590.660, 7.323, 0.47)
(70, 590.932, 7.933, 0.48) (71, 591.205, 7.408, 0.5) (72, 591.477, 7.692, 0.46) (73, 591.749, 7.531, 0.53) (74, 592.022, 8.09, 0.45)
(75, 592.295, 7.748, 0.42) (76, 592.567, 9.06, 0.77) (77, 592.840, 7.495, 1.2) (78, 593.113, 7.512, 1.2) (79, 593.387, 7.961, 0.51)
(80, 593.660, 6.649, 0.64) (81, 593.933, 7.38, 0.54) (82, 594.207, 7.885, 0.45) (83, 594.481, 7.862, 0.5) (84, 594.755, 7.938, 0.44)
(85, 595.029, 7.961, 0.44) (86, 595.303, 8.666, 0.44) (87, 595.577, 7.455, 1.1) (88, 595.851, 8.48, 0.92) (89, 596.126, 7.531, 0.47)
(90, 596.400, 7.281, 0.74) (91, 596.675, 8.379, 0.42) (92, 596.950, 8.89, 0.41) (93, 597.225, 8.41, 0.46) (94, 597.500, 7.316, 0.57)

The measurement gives -0.21 nm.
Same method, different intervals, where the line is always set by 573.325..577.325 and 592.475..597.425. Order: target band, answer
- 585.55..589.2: 0.255 nm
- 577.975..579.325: -0.031 nm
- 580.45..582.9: -0.149 nm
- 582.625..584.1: -0.043 nm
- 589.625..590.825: 0.116 nm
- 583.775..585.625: 0.085 nm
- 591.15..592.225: 0.037 nm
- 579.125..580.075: -0.061 nm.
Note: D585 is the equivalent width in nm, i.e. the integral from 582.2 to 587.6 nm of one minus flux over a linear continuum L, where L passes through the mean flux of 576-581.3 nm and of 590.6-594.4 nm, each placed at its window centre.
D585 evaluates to -0.04 nm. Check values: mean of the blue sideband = 8.34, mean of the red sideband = 7.7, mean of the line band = 8.11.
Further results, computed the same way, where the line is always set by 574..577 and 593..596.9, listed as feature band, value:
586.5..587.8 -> -0.01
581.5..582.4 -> -0.05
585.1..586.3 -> -0.04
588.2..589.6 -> 0.26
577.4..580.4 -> -0.07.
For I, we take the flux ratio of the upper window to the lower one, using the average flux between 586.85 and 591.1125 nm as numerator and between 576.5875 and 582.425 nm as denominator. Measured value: 0.85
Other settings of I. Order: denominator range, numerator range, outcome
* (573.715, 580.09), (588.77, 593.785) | 0.89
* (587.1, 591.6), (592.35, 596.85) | 1.10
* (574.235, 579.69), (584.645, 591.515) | 0.91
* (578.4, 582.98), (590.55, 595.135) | 0.89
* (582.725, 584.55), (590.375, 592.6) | 0.98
